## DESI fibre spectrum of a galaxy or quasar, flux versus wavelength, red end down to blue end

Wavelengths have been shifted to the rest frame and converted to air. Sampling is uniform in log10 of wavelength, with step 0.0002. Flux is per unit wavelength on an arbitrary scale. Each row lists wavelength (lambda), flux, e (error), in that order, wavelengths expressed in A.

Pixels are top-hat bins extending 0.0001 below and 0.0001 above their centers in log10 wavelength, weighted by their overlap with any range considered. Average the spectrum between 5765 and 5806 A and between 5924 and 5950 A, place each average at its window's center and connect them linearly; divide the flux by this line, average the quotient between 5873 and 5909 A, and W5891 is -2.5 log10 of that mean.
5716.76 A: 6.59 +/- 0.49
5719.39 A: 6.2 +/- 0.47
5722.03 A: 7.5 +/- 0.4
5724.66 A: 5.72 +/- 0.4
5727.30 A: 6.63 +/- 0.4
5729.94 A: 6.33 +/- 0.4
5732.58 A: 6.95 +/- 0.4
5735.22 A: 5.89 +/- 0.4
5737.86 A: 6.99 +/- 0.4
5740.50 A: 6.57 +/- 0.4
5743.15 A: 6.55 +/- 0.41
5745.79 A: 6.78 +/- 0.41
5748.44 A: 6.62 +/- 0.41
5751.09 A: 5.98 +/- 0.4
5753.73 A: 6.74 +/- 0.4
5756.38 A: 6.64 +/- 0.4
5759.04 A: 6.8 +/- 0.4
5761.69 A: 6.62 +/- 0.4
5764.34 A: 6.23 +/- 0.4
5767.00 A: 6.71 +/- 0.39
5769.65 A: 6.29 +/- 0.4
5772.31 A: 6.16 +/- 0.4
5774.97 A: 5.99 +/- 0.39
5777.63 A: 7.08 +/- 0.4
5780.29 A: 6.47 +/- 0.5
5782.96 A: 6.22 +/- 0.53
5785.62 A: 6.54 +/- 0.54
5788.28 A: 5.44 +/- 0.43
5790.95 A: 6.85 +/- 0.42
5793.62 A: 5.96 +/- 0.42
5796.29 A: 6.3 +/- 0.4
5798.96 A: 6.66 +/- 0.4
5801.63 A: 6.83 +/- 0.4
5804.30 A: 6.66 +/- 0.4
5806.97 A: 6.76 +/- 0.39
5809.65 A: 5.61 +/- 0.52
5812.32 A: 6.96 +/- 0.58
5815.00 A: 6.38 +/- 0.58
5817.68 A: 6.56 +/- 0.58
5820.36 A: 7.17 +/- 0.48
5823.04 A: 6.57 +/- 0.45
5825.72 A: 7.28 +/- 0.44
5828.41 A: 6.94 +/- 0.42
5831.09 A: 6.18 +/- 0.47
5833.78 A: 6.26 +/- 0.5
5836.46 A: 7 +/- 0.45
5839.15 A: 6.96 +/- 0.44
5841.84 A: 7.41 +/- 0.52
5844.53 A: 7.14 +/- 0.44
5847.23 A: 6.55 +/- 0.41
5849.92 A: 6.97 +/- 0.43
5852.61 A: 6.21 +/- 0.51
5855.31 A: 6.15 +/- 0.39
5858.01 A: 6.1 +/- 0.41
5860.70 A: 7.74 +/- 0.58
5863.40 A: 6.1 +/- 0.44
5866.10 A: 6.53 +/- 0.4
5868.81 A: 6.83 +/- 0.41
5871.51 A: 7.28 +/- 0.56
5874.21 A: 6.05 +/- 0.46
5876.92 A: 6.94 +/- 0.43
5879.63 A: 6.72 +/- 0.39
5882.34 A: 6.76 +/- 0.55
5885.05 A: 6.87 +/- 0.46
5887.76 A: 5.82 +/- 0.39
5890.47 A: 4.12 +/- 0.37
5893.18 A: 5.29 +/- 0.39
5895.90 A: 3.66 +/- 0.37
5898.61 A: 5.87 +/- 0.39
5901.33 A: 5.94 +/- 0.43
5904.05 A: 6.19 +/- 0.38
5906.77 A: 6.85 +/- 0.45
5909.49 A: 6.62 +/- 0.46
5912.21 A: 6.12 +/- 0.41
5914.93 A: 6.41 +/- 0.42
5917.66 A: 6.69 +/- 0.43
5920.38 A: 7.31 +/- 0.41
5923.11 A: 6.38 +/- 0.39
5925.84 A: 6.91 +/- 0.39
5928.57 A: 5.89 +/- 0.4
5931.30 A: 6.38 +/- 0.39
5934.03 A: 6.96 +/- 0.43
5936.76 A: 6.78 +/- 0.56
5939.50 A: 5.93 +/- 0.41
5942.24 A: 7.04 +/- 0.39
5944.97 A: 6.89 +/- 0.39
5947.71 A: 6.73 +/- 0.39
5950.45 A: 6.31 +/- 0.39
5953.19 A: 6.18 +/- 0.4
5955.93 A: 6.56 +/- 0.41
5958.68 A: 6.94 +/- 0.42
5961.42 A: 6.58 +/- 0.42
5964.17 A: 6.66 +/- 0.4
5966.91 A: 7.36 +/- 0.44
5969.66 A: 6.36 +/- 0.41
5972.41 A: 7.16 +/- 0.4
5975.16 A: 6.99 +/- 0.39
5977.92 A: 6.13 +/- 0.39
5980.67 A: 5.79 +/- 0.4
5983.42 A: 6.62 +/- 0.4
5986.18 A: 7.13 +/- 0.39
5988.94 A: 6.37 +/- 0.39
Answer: 0.10 mag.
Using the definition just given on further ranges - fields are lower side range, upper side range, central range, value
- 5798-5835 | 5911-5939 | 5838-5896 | 0.029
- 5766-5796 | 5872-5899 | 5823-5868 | -0.116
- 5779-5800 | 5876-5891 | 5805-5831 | -0.062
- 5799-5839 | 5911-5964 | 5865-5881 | -0.016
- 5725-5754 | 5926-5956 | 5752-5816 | 0.011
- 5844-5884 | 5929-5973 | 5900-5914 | 0.051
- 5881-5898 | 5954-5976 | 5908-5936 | -0.095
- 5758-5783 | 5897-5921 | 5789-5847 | -0.038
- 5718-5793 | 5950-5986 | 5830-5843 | -0.039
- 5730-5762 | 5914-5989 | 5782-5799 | 0.057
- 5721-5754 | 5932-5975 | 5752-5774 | 0.009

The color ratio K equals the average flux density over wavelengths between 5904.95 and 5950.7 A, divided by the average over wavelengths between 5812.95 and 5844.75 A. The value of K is 1.0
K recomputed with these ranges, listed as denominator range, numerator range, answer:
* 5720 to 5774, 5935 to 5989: 1.02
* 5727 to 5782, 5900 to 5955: 1.00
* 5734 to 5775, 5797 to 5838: 1.02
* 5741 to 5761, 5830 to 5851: 1.03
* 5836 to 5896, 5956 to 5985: 1.03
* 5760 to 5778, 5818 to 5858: 1.05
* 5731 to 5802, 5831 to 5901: 0.98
